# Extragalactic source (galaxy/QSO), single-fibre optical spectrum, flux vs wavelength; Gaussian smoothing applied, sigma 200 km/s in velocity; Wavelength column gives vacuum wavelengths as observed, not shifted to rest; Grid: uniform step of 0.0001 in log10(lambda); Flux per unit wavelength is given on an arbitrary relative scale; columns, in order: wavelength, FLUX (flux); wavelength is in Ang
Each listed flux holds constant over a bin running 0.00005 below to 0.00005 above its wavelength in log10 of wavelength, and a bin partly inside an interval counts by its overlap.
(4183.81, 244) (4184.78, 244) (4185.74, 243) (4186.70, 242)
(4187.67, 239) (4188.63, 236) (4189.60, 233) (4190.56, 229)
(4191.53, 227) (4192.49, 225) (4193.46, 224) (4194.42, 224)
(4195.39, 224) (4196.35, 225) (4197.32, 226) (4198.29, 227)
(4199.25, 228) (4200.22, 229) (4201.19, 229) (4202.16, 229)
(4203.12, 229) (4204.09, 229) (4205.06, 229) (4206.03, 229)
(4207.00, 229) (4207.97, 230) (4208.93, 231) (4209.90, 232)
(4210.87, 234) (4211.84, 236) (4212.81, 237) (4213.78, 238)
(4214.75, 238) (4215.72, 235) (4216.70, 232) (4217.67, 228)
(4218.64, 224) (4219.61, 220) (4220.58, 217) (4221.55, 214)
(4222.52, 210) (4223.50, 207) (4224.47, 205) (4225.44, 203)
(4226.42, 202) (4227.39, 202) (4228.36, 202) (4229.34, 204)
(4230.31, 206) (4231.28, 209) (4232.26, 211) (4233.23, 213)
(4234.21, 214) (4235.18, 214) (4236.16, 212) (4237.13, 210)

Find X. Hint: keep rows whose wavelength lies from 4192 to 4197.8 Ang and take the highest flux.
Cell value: 226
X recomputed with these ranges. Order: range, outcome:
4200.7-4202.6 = 229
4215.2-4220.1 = 235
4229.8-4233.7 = 213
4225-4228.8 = 203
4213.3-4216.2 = 238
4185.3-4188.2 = 243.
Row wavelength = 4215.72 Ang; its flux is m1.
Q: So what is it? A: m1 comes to 235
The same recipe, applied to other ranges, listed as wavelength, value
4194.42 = 224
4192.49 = 225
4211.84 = 236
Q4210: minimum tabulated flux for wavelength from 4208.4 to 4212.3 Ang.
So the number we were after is 231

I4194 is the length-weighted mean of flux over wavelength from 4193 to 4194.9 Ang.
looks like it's 225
